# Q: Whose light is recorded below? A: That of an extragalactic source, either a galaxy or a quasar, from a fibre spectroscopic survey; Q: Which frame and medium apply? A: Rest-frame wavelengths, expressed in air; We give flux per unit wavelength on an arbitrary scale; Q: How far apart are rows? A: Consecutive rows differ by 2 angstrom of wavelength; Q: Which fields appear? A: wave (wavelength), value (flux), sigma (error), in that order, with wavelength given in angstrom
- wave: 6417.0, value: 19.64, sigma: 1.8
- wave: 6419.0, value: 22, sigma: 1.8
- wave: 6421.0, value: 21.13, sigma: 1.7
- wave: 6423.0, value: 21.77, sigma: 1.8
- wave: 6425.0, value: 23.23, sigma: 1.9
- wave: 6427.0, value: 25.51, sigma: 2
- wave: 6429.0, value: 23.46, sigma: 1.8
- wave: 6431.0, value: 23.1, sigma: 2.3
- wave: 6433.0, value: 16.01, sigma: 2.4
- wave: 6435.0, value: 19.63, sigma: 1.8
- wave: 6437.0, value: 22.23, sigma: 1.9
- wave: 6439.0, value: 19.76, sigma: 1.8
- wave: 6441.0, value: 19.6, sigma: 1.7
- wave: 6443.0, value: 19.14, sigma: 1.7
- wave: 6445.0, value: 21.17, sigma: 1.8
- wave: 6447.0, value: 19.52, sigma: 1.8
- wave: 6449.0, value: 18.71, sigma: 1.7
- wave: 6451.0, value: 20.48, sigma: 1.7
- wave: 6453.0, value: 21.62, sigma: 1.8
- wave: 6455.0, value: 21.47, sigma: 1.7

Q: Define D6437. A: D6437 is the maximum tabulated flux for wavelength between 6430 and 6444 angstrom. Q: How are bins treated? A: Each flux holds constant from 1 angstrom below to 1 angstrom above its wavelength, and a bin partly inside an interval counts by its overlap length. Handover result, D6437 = 23.1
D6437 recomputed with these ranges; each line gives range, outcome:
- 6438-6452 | 21.17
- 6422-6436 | 25.51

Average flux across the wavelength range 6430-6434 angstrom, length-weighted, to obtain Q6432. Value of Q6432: 19.6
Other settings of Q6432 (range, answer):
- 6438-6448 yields 19.8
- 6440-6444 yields 19.4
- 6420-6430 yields 23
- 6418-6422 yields 21.6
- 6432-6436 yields 17.8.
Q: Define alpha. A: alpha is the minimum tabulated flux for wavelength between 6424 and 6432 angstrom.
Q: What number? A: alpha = 23.1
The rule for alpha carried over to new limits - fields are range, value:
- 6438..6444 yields 19.14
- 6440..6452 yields 18.71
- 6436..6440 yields 19.76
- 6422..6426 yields 21.77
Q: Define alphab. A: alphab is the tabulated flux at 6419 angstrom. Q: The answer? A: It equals 22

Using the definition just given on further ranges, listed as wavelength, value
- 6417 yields 19.64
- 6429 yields 23.46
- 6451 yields 20.48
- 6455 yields 21.47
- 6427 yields 25.51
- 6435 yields 19.63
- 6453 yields 21.62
